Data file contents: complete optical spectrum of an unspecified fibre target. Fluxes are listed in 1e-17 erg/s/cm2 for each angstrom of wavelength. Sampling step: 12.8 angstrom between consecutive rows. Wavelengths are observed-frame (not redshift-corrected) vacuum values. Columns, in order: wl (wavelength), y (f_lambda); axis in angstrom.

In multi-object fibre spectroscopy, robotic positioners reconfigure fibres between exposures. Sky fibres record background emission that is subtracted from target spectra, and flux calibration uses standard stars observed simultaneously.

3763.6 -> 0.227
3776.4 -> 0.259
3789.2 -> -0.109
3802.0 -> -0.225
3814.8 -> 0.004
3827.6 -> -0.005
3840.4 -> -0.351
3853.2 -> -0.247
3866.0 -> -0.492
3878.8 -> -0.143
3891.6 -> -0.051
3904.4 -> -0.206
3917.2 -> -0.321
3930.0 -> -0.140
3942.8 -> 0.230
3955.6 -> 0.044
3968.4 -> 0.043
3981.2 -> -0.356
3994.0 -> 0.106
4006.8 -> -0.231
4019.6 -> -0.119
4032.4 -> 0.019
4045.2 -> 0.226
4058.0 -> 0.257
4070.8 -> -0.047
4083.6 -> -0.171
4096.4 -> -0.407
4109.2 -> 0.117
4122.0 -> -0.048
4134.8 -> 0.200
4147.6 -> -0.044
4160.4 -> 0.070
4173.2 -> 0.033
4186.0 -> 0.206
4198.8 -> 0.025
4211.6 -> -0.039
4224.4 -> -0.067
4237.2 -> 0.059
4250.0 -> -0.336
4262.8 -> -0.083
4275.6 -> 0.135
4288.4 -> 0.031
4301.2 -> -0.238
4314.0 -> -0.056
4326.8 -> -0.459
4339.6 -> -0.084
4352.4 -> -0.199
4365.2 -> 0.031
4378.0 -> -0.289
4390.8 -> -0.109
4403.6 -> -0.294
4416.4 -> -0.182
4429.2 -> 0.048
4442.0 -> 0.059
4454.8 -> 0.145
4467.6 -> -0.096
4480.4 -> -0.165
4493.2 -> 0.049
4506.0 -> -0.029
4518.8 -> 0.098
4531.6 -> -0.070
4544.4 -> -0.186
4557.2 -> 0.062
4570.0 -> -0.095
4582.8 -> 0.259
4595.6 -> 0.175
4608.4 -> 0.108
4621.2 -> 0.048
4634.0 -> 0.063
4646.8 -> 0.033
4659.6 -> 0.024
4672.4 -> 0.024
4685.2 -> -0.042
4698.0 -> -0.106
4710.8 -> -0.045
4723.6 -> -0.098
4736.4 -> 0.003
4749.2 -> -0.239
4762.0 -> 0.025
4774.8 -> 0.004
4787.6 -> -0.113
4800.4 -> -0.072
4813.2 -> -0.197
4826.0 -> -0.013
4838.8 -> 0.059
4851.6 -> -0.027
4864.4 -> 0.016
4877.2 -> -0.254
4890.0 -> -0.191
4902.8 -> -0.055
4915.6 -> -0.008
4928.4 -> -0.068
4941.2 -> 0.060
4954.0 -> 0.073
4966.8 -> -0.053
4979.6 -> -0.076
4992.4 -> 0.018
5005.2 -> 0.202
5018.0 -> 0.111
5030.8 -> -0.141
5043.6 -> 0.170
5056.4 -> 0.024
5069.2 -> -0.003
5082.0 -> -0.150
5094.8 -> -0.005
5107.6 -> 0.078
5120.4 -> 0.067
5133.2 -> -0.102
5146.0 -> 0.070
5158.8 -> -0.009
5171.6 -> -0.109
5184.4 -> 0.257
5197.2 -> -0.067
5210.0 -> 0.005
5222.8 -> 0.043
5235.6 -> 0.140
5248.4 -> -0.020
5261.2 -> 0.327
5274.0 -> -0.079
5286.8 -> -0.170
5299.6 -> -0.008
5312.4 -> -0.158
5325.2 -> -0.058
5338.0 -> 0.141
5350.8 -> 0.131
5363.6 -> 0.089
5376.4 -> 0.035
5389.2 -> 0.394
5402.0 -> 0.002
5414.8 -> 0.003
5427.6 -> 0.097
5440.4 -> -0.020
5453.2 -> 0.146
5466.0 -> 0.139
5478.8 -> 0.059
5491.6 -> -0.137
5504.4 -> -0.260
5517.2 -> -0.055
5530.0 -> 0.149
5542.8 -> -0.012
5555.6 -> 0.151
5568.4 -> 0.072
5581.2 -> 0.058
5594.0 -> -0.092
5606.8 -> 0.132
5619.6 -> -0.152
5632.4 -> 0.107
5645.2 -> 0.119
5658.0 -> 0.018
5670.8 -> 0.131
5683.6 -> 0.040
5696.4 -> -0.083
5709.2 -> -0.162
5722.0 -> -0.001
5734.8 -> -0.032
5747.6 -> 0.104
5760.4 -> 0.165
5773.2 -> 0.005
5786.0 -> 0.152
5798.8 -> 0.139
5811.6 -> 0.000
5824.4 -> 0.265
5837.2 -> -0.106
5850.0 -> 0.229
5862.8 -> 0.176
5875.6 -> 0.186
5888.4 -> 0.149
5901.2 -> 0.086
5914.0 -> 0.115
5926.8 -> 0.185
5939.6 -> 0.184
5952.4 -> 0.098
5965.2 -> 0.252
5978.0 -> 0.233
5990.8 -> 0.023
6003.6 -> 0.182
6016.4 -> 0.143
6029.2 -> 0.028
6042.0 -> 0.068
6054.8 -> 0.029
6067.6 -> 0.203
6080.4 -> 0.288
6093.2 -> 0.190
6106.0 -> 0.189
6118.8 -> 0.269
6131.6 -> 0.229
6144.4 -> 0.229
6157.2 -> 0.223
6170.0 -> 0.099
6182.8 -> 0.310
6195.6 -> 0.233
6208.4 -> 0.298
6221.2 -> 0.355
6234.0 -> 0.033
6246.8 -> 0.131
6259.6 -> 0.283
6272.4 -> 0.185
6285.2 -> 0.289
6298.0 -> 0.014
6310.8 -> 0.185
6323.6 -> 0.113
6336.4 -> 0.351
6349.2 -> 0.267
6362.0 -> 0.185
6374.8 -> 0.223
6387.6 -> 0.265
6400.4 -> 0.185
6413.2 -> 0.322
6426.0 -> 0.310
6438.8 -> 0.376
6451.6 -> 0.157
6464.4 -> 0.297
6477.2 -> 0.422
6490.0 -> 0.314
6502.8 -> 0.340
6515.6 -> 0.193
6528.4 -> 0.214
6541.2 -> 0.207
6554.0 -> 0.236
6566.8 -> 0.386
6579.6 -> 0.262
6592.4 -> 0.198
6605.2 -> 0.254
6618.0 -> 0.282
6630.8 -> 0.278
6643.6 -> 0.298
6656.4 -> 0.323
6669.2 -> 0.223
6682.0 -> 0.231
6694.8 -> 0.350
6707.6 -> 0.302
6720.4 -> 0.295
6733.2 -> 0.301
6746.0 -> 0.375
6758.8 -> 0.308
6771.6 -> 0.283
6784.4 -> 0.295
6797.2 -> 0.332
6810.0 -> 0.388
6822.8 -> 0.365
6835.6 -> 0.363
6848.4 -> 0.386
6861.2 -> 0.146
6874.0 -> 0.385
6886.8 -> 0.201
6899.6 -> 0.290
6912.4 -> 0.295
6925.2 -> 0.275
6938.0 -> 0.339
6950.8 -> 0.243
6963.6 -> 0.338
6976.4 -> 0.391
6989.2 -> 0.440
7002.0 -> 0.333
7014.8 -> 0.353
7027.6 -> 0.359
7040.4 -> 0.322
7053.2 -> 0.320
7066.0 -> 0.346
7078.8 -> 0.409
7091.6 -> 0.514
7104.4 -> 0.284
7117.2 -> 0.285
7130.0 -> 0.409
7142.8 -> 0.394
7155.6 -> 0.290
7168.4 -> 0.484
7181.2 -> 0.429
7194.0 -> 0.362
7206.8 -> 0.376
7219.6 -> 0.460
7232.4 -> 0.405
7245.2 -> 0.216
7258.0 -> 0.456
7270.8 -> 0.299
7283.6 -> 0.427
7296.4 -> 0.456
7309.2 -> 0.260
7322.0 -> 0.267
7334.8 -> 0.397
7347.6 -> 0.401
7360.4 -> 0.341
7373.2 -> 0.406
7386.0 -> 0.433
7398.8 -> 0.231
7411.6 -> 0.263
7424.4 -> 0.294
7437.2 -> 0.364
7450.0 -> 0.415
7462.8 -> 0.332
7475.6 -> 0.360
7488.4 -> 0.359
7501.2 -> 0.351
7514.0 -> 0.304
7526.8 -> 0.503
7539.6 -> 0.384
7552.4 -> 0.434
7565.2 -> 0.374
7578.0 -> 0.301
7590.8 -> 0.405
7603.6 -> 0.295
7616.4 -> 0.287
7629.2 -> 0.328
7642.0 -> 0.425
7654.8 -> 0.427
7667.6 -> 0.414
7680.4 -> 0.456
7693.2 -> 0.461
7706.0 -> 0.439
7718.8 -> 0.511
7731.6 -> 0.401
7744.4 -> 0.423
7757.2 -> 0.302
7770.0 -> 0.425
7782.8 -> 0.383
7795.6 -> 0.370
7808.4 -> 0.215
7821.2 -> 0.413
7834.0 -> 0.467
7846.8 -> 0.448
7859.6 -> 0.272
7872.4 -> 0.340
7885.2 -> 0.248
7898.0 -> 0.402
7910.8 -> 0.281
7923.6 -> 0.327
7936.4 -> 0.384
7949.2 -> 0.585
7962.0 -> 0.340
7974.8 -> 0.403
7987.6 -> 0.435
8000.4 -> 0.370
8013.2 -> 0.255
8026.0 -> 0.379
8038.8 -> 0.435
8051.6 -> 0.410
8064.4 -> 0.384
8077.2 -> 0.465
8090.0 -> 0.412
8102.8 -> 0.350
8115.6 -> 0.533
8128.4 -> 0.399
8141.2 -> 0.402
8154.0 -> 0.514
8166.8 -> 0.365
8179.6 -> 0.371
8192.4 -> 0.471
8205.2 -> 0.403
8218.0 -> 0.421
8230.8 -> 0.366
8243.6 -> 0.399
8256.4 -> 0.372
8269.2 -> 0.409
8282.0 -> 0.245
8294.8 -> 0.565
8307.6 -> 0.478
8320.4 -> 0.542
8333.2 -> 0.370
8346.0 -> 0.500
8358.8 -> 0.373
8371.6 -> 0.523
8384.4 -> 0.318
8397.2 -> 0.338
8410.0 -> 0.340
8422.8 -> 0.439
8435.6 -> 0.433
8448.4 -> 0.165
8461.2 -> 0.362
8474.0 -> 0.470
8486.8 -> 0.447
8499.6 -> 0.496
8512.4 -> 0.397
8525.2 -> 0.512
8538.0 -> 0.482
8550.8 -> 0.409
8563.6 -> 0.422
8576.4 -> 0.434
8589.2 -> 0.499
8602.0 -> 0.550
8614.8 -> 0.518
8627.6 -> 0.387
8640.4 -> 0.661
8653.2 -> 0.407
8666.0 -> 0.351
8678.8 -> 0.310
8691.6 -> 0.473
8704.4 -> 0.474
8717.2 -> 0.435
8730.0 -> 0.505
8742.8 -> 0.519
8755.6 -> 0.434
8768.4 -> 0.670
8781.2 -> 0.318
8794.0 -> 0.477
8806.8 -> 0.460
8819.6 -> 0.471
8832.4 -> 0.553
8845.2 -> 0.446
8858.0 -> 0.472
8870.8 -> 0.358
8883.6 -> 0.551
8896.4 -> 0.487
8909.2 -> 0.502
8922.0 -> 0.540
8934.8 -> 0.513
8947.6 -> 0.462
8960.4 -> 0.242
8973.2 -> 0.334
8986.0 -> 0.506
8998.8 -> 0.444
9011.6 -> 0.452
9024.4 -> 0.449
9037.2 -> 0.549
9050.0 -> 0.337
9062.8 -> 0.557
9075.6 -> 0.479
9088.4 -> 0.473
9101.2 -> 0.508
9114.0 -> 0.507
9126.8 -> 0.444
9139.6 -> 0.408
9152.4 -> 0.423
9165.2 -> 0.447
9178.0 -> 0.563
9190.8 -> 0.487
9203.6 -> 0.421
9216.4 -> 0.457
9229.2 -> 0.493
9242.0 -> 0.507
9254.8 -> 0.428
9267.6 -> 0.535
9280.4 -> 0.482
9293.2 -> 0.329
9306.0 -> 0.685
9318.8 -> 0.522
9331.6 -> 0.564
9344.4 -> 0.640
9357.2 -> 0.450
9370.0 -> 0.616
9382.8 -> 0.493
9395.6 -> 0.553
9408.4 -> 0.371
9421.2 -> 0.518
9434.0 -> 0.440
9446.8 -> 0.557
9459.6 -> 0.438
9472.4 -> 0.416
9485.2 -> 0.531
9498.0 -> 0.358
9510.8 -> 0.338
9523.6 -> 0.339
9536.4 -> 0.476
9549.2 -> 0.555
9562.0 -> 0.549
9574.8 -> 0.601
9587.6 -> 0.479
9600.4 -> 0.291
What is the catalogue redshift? 0.521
